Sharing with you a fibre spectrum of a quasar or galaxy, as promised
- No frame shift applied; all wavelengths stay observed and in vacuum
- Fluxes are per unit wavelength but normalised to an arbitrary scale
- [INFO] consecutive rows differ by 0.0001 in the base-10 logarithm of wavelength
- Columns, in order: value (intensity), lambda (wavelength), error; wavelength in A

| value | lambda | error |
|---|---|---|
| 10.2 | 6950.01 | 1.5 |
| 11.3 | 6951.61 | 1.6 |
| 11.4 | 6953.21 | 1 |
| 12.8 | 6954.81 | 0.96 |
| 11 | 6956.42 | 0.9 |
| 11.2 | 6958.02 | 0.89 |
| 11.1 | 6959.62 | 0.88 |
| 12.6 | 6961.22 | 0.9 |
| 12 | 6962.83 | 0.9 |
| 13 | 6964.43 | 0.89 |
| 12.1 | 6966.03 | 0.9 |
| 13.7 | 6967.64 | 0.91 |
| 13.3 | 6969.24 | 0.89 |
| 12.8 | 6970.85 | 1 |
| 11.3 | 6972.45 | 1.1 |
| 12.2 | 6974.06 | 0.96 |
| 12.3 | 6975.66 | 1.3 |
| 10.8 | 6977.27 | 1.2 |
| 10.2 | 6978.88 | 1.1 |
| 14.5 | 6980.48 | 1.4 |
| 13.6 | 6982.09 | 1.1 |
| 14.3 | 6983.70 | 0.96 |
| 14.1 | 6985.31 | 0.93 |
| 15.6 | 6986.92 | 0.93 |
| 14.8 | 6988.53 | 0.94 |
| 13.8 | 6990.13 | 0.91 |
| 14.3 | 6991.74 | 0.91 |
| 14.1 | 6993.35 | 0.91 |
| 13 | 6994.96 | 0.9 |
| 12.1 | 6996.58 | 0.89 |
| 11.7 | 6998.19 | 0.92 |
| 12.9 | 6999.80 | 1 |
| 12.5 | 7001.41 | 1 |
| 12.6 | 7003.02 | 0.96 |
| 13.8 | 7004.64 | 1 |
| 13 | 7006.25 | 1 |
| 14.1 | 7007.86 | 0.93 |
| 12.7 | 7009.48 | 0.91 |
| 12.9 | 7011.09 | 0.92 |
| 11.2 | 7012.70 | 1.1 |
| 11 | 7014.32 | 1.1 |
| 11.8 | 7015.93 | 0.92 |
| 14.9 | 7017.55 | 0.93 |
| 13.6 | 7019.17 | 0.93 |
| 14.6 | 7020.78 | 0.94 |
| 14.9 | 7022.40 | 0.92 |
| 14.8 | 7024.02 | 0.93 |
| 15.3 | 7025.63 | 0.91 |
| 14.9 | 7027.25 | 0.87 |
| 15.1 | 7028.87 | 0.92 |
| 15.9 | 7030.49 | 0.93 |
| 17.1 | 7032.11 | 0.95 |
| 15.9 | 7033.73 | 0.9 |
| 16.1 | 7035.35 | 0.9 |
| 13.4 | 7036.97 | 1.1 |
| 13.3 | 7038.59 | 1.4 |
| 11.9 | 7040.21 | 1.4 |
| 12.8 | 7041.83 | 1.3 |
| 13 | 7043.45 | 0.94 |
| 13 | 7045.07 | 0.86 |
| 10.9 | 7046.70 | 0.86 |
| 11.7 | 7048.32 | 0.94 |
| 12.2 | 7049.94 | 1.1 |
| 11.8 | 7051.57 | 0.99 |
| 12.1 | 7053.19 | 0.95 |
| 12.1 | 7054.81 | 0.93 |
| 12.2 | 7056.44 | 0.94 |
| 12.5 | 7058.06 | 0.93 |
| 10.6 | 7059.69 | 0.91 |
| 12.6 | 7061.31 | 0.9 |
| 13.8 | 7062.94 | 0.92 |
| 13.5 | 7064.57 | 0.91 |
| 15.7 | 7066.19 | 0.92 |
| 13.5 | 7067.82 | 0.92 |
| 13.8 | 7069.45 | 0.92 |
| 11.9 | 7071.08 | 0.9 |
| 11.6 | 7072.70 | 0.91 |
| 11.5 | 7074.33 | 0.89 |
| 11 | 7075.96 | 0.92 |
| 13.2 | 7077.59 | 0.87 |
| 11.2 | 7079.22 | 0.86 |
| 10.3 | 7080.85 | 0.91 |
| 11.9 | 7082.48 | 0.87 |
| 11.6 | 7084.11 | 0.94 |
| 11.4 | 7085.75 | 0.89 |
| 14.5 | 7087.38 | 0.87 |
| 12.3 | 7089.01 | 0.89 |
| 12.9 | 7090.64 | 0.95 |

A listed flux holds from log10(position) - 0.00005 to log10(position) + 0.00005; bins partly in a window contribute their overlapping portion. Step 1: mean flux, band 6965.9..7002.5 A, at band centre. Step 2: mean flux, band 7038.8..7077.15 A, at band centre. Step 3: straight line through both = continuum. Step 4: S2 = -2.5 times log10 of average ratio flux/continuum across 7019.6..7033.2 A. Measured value -0.20 mag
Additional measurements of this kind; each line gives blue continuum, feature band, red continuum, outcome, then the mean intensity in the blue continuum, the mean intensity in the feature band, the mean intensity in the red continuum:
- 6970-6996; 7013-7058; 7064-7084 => -0.06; 13.2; 13.5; 12.4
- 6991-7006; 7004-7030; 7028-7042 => 0.01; 13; 13.7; 14.7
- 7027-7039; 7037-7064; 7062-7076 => 0.15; 15.3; 12.3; 13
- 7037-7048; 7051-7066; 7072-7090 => -0.02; 12.5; 12.5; 11.9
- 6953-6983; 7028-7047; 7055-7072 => -0.11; 12.2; 14.1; 13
